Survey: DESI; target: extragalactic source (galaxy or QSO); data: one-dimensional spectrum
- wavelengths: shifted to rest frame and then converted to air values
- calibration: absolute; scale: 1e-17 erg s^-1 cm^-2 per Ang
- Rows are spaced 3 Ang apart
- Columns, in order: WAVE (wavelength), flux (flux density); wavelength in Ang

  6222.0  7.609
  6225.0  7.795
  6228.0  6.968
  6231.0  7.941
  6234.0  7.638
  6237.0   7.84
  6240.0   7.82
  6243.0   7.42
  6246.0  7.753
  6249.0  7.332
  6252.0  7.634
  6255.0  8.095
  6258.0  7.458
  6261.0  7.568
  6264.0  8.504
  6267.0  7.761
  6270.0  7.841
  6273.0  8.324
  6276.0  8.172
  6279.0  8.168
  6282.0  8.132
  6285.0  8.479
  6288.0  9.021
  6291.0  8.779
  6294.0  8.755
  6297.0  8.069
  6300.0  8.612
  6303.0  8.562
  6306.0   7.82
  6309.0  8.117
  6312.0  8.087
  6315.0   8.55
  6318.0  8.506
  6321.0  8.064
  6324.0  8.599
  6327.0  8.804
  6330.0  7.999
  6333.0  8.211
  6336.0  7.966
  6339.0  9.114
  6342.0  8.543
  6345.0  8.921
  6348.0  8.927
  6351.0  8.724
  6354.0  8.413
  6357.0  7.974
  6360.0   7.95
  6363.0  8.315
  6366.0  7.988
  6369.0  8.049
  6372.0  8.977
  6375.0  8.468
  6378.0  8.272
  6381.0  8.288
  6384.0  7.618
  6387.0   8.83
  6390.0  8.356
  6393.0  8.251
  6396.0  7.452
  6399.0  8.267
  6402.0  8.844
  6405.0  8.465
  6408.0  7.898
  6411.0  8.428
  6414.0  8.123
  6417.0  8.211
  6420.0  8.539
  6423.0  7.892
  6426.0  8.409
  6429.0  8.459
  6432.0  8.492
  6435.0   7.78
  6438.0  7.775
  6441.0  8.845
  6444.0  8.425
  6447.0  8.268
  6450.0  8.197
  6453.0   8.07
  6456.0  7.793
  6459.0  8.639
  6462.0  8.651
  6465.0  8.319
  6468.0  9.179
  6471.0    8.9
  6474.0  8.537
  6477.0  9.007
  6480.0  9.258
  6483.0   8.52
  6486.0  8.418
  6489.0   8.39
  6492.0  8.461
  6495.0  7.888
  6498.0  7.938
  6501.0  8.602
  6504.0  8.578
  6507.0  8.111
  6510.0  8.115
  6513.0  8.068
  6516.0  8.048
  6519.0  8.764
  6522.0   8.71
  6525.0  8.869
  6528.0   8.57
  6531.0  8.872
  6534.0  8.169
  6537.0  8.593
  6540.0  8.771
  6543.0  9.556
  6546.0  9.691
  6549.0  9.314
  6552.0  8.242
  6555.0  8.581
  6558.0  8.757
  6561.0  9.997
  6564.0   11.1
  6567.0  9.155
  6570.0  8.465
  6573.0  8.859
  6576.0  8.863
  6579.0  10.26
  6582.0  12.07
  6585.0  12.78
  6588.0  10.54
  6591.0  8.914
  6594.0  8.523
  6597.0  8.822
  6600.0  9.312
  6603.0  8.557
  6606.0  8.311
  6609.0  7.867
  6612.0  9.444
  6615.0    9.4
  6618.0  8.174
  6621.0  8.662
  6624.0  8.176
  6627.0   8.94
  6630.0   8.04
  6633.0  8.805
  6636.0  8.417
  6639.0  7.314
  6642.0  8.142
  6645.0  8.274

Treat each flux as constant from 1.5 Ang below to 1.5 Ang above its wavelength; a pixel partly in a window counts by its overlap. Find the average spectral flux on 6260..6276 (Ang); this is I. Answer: 8.03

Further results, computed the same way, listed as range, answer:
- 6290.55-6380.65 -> 8.4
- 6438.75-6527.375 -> 8.46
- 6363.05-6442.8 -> 8.27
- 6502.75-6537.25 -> 8.45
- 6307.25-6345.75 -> 8.41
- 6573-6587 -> 10.7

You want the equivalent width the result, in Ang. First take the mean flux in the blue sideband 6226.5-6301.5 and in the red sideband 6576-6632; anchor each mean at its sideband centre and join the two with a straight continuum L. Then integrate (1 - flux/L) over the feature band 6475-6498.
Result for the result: 0.8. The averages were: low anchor 8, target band 8.52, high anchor 9.25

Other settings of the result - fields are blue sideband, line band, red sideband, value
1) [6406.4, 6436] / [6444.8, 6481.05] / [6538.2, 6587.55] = 0.4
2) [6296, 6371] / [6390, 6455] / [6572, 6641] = 2.7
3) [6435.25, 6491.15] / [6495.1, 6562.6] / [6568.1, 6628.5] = 1.5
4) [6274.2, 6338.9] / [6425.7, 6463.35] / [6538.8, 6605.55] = 2.8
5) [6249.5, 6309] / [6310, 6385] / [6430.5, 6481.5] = -0.7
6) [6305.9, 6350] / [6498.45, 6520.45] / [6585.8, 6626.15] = 1.1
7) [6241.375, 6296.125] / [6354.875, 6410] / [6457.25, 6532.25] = 0.4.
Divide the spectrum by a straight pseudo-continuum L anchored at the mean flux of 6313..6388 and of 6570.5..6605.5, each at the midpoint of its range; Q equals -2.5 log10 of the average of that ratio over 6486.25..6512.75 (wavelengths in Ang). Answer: 0.12 mag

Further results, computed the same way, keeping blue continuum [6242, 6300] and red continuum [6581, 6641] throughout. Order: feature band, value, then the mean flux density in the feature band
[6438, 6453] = 0.03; 8.33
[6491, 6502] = 0.07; 8.19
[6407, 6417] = 0.04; 8.17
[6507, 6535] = 0.04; 8.45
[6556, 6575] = -0.05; 9.35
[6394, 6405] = 0.03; 8.23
